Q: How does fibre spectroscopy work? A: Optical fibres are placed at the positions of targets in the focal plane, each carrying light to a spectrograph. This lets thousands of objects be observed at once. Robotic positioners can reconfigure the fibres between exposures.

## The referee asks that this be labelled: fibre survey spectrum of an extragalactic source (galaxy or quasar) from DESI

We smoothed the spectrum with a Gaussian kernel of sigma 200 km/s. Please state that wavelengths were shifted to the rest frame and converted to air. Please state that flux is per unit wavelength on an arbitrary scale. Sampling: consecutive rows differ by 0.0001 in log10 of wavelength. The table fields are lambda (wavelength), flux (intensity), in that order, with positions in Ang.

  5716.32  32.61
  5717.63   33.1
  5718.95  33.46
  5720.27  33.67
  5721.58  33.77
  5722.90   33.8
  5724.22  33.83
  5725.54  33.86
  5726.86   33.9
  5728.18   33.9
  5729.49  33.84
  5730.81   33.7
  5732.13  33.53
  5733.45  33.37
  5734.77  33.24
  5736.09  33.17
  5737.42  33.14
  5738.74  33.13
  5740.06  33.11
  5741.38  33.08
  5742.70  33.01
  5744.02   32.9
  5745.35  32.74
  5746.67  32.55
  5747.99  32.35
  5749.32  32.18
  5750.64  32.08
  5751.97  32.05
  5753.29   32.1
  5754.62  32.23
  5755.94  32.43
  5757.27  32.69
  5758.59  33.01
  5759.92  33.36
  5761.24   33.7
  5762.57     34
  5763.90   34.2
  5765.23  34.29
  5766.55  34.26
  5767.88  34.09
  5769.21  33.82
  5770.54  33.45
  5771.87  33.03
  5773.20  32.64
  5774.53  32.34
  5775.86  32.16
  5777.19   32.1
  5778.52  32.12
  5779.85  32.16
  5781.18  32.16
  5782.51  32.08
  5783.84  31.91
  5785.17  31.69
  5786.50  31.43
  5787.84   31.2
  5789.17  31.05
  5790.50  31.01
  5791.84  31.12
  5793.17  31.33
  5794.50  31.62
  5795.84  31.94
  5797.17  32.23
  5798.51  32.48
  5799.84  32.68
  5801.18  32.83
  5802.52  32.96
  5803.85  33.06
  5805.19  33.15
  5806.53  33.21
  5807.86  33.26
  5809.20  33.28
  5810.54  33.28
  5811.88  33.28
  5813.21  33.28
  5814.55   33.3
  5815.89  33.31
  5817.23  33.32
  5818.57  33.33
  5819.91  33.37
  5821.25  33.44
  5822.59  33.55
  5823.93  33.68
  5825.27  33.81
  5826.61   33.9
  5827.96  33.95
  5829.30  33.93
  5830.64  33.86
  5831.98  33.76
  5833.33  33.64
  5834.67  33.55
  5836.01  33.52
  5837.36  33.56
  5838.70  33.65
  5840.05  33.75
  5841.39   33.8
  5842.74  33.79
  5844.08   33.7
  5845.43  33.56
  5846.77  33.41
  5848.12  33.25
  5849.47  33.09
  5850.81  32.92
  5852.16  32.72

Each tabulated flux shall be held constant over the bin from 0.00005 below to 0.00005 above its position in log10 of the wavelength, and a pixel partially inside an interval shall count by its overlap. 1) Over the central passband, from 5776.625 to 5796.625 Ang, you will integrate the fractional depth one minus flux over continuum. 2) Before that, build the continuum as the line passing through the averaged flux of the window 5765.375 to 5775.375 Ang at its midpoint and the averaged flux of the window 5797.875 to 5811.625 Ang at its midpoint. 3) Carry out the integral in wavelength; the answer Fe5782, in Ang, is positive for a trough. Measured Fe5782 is 0.94 Ang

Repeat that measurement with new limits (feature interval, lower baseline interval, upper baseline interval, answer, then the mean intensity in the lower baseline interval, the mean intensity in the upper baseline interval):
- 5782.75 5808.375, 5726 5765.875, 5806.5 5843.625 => 1.0 Ang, 33.1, 33.6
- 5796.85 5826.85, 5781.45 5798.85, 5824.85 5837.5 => -0.4 Ang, 31.6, 33.7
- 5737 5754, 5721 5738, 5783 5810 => 0.3 Ang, 33.6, 32.2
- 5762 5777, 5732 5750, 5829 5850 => -0.1 Ang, 32.9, 33.6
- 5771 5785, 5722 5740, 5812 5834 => 0.5 Ang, 33.5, 33.6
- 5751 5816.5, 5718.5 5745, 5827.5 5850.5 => 1.7 Ang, 33.5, 33.6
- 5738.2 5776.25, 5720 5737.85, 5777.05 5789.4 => -0.4 Ang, 33.6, 31.8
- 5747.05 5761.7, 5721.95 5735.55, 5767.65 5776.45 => 0.3 Ang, 33.7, 33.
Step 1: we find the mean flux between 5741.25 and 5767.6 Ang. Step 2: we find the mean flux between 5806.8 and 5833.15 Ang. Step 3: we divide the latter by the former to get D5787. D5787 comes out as 1.0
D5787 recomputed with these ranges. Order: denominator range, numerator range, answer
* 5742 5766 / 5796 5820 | 1.01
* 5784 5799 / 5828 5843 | 1.07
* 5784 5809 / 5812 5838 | 1.04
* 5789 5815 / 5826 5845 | 1.04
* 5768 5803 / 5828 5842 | 1.05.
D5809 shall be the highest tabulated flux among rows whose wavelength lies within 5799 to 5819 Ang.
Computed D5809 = 33.33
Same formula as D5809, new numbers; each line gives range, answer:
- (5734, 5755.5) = 33.24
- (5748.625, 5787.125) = 34.29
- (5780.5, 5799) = 32.48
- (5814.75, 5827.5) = 33.9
